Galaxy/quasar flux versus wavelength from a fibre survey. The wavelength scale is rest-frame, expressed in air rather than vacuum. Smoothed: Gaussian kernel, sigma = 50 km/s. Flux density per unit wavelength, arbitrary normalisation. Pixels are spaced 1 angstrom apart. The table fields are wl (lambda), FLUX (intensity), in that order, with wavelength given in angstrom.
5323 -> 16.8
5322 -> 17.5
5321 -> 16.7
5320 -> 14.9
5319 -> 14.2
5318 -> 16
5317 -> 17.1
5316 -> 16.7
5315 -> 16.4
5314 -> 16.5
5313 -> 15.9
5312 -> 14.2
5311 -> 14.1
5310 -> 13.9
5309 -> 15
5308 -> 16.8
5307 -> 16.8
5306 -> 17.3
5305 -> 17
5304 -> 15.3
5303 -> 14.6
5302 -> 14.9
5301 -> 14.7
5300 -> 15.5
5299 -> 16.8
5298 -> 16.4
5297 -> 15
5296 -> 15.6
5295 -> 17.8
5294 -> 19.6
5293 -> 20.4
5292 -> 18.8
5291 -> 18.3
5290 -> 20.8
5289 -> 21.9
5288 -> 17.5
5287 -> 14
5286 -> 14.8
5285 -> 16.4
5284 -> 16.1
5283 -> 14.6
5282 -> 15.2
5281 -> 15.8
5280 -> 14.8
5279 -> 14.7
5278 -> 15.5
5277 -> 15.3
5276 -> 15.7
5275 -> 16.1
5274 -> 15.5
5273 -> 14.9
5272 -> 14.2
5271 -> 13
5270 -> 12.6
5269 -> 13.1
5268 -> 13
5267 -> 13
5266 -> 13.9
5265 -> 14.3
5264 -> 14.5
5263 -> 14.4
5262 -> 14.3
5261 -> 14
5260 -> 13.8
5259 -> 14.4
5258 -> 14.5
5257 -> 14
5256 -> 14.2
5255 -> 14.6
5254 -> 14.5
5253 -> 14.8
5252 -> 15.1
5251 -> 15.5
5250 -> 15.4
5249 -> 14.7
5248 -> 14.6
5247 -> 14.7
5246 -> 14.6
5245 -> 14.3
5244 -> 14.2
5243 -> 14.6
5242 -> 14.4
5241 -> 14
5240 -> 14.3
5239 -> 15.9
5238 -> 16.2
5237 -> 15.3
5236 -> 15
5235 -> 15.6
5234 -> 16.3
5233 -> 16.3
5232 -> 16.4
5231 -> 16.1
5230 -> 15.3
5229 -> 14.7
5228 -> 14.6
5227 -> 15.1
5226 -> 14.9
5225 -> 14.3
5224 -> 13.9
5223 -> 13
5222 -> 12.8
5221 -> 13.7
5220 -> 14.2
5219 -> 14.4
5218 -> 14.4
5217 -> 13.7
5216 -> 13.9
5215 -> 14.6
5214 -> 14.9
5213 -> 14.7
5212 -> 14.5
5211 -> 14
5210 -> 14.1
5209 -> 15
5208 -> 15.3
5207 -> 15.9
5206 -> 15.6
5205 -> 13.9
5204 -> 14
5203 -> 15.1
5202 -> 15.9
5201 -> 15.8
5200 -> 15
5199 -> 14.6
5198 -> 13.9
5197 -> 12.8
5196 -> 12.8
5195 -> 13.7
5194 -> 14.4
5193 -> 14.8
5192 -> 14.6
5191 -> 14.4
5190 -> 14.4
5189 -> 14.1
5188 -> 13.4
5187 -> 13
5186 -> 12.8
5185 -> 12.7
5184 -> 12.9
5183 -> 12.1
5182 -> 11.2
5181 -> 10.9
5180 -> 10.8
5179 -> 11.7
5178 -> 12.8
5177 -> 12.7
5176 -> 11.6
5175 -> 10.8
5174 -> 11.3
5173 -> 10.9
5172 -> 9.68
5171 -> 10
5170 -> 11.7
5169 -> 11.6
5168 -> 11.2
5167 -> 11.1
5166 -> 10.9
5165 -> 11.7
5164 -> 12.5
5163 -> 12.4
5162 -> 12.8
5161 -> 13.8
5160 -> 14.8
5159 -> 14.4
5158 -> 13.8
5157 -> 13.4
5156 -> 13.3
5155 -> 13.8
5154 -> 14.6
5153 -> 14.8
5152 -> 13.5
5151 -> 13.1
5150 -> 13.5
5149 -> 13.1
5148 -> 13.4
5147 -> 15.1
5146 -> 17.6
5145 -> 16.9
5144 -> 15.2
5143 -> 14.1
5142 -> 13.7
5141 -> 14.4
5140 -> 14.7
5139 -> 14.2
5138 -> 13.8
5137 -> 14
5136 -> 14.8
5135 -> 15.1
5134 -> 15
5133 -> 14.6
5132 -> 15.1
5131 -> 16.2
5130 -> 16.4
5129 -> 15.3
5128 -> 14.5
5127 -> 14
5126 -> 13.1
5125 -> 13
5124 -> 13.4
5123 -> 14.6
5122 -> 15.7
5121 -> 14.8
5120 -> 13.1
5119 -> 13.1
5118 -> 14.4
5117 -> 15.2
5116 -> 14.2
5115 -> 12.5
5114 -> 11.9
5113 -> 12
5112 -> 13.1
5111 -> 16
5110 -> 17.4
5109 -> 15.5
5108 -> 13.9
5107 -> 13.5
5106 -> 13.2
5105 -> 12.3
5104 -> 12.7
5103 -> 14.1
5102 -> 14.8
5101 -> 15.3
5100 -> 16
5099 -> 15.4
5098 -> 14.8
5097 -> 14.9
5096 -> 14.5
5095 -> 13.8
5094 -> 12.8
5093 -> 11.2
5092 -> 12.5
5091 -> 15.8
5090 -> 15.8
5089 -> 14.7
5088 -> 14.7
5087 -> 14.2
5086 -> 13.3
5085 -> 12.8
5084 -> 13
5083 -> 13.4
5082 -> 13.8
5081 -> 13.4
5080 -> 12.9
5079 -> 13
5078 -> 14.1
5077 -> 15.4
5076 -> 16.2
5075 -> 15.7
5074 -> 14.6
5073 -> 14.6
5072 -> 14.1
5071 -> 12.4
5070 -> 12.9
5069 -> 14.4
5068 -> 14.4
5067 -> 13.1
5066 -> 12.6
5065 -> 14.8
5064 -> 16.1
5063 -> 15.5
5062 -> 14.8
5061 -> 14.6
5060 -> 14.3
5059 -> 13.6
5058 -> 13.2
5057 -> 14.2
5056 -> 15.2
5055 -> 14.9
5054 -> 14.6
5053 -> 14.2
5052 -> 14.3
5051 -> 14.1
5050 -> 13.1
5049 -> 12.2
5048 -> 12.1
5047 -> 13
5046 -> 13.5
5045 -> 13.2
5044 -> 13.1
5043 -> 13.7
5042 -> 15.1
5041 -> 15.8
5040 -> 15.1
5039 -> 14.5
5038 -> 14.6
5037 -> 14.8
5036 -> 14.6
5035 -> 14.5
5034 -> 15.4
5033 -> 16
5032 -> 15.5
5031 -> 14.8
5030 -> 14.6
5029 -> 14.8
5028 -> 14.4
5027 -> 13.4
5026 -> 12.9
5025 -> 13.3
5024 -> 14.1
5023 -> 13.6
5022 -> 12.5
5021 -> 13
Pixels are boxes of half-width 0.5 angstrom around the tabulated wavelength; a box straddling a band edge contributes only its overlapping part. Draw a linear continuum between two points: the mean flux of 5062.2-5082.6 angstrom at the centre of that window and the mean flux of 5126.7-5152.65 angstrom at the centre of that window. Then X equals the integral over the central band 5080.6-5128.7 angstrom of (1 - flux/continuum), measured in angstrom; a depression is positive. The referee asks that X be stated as 1.4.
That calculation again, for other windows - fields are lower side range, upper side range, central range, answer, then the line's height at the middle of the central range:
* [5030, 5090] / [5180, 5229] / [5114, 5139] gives -0.42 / 14.1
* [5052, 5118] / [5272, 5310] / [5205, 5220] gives 0.86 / 15.5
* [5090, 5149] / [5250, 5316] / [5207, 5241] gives 0.71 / 15.1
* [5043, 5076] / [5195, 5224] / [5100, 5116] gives 0.19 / 14.1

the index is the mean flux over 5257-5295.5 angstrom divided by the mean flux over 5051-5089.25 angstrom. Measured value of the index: 1.10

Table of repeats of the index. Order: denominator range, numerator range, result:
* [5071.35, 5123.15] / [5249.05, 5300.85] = 1.09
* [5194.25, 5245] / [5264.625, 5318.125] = 1.08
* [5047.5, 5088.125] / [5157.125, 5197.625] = 0.89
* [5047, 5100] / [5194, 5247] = 1.04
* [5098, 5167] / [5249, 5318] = 1.10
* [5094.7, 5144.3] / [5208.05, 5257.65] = 1.03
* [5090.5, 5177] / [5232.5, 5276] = 1.06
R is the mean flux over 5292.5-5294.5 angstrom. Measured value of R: 20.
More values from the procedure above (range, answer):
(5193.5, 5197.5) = 13.4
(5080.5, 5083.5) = 13.5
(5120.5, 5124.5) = 14.6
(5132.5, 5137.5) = 14.7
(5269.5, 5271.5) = 12.8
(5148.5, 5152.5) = 13.3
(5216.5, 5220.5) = 14.2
